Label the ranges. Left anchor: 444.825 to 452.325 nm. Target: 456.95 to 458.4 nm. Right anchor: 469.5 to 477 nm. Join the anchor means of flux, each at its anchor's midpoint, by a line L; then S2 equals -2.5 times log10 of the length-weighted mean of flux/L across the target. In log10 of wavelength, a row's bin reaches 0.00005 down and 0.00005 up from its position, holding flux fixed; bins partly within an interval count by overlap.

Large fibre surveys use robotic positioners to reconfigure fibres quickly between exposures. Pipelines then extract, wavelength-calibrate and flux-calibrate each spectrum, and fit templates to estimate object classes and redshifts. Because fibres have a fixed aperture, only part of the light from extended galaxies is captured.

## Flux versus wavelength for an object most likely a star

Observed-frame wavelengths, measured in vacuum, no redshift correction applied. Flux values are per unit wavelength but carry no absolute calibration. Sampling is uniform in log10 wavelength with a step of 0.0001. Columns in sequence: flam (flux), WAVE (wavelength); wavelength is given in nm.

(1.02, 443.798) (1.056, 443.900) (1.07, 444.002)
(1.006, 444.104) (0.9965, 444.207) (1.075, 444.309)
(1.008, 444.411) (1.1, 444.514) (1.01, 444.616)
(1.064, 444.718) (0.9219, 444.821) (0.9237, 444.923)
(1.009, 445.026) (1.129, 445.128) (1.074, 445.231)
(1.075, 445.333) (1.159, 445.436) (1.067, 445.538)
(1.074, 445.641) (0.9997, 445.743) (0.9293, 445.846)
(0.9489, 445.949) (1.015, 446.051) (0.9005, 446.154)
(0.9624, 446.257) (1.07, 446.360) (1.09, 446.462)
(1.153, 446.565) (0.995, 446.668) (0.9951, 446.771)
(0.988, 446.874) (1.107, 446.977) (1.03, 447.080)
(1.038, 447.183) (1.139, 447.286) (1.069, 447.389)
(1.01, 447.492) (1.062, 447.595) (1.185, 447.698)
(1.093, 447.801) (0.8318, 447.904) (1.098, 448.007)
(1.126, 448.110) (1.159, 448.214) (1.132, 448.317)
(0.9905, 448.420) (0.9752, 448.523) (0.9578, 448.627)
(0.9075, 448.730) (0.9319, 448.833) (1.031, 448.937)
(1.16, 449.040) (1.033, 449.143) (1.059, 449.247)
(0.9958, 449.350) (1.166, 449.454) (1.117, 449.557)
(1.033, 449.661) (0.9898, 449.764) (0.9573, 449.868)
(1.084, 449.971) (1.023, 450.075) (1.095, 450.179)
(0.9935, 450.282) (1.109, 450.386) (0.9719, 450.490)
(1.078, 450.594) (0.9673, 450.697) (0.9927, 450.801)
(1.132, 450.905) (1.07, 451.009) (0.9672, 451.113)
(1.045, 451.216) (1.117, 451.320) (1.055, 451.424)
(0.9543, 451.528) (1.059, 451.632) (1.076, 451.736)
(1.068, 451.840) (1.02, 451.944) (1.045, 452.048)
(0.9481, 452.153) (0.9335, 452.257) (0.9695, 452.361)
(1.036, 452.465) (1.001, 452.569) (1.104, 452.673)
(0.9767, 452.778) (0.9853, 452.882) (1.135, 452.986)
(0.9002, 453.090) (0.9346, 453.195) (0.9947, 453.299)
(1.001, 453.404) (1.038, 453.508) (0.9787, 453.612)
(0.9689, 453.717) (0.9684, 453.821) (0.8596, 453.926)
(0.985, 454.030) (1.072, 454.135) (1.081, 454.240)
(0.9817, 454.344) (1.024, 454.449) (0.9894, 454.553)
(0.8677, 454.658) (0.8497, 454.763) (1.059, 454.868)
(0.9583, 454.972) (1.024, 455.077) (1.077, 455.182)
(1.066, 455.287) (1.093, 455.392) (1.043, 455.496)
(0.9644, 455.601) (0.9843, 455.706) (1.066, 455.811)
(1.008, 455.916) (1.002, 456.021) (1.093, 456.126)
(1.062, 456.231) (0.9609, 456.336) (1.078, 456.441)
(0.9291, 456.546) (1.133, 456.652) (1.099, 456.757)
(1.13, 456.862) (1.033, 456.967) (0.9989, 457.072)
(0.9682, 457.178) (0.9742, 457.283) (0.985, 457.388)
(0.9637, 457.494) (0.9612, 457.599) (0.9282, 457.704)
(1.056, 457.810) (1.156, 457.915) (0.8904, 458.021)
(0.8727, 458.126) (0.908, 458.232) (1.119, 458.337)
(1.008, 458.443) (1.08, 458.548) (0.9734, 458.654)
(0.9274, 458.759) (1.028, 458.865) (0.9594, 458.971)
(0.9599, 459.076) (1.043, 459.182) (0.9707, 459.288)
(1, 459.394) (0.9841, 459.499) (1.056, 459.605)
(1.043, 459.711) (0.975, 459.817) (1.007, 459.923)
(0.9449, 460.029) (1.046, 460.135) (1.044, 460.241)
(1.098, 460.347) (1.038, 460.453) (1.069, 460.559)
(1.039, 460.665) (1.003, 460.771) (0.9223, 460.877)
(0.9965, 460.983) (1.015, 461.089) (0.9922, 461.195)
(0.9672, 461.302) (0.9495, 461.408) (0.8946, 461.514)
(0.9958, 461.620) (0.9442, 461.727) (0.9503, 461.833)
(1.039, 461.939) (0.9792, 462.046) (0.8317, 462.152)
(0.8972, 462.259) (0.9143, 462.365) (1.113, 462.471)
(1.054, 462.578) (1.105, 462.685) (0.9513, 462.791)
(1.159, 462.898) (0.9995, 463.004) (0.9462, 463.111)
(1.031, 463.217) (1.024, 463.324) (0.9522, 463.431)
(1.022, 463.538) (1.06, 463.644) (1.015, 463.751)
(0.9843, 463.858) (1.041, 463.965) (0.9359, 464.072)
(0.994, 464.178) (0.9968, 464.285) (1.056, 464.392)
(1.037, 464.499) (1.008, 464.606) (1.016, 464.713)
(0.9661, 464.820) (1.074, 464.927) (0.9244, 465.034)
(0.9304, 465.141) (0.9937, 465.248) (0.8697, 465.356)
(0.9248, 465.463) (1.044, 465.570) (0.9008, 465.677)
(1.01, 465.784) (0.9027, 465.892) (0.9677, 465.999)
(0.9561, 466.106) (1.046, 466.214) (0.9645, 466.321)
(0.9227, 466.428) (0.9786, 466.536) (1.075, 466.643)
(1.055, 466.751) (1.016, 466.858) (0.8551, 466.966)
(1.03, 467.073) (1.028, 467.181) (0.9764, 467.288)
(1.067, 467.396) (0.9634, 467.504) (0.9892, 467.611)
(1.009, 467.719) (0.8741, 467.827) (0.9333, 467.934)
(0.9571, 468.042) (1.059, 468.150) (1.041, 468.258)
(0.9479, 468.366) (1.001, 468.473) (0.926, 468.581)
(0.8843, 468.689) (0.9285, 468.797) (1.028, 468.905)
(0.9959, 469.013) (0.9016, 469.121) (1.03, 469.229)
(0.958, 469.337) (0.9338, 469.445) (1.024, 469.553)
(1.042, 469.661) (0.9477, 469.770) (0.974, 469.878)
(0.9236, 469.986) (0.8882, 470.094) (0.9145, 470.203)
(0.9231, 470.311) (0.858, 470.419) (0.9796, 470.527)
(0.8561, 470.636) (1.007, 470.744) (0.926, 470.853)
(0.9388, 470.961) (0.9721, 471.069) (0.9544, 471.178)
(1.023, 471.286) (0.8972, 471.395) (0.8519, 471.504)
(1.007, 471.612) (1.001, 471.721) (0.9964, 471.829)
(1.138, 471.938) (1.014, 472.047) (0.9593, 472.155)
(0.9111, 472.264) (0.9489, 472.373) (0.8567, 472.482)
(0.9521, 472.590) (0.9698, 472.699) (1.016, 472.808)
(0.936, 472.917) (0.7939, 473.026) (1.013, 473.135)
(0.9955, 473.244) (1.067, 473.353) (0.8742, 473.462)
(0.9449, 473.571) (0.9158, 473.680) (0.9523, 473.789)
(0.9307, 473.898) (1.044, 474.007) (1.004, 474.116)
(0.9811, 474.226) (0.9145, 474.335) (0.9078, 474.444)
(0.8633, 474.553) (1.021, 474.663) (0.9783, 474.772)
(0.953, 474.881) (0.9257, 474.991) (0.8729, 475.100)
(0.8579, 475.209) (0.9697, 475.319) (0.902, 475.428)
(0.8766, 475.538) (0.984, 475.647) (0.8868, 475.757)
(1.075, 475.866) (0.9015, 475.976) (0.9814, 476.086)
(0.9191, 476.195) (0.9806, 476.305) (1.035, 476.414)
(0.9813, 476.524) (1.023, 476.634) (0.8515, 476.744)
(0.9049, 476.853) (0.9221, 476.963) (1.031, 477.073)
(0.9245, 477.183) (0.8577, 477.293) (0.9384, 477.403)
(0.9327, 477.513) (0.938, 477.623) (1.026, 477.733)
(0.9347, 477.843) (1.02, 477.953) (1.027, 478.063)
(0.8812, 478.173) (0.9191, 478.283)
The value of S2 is 0.022 mag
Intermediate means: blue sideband 1.04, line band 0.985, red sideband 0.951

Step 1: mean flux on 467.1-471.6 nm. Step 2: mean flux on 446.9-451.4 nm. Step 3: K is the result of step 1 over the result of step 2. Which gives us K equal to 0.92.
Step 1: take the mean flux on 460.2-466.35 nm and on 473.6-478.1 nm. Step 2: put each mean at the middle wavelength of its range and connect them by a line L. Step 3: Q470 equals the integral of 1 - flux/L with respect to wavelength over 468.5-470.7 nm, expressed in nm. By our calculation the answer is 0.05 nm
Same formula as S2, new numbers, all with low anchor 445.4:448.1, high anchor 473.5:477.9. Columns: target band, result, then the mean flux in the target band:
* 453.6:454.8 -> 0.05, 0.97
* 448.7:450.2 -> -0.01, 1.04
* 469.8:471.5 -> 0.03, 0.933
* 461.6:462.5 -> 0.04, 0.958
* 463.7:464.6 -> -0.03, 1.01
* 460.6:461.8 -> 0.02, 0.975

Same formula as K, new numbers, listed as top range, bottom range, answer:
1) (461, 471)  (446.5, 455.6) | 0.95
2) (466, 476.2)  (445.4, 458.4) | 0.94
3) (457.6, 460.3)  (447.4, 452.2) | 0.96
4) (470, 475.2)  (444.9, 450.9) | 0.91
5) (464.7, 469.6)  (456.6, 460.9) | 0.97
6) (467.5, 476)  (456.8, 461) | 0.95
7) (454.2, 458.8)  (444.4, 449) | 0.98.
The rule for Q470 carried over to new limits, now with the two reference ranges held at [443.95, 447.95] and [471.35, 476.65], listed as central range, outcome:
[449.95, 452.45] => -0.028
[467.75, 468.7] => 0.008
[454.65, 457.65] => -0.033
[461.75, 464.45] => -0.043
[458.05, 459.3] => 0.016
